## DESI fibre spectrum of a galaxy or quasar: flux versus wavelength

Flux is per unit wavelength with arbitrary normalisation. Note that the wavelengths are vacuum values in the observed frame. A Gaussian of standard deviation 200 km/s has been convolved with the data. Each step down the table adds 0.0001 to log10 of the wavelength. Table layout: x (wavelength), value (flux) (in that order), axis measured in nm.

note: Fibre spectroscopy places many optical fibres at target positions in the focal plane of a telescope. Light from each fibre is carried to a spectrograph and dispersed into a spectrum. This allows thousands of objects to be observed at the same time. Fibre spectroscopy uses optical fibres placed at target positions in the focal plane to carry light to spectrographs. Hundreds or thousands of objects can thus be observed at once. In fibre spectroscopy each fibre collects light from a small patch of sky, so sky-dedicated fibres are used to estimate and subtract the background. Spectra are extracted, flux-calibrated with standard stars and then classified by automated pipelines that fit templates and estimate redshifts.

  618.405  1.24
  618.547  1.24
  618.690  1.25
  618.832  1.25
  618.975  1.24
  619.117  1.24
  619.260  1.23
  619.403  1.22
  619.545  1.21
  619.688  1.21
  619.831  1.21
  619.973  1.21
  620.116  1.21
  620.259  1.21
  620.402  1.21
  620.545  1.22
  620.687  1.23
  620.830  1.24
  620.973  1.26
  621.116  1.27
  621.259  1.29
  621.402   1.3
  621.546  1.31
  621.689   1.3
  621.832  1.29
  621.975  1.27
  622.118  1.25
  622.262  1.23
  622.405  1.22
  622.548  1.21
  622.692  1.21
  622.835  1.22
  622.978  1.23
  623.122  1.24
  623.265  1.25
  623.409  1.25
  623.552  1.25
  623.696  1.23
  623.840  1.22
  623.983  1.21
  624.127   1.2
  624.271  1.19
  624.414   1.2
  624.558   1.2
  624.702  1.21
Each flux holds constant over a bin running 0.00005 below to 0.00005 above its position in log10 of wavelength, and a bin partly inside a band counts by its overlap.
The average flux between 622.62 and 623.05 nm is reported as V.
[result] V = 1.22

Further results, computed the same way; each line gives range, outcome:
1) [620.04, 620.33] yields 1.21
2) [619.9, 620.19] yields 1.21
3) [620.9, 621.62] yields 1.28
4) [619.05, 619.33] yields 1.23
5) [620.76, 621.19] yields 1.26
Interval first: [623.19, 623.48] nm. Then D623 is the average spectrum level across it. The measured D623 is 1.25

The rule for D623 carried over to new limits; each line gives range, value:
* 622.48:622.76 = 1.21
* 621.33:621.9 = 1.3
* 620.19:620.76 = 1.22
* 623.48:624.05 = 1.23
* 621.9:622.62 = 1.24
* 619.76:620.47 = 1.21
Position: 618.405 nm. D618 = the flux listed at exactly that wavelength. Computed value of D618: 1.24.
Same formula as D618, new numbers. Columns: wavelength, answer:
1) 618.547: 1.24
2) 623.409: 1.25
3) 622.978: 1.23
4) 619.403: 1.22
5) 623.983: 1.21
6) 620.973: 1.26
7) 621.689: 1.3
